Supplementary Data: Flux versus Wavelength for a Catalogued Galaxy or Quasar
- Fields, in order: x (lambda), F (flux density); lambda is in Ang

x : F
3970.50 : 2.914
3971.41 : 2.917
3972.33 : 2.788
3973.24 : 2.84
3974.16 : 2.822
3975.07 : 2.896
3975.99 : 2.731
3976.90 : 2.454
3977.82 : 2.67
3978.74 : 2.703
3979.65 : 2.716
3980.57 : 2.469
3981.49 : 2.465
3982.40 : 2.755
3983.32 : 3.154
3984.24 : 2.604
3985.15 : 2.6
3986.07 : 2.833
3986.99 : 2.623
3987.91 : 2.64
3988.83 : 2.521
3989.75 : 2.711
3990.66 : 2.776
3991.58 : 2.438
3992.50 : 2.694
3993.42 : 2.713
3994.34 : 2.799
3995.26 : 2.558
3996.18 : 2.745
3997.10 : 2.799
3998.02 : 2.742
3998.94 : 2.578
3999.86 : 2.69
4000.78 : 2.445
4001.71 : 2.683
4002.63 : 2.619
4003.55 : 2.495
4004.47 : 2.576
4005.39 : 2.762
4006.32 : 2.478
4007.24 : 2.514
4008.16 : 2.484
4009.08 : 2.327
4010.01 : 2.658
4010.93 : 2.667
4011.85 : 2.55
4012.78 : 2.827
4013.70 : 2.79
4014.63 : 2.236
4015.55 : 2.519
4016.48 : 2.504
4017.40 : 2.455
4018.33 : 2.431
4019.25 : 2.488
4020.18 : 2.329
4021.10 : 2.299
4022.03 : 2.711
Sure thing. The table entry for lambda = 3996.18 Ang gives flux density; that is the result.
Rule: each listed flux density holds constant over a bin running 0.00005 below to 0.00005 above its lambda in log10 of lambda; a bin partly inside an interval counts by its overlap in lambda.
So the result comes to 2.745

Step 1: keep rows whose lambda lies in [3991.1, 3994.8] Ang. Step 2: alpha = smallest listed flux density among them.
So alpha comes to 2.438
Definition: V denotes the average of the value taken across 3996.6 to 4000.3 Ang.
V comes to 2.7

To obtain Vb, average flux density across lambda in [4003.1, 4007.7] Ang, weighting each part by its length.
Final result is 2.57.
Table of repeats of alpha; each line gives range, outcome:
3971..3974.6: 2.788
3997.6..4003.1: 2.445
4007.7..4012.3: 2.327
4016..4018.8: 2.431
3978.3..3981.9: 2.465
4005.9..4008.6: 2.478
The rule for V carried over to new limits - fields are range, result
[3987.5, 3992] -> 2.62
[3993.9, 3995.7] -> 2.68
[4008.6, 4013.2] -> 2.6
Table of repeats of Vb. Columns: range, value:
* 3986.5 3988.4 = 2.63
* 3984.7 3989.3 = 2.64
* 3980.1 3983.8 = 2.71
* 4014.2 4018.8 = 2.43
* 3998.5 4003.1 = 2.6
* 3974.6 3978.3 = 2.69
